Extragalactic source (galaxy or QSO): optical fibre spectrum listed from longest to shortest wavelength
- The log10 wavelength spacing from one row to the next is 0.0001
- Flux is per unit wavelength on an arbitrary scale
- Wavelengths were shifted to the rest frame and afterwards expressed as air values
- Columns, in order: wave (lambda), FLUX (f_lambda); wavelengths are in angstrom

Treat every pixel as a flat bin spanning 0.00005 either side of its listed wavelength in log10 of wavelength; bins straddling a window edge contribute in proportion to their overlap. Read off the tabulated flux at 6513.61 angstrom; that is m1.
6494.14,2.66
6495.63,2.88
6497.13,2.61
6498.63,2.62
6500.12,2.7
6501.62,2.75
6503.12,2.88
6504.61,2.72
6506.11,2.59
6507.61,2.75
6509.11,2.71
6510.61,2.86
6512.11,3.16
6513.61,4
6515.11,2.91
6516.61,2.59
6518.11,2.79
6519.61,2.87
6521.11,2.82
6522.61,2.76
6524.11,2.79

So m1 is 4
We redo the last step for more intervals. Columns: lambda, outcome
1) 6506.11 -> 2.59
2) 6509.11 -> 2.71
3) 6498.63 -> 2.62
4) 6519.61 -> 2.87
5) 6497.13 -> 2.61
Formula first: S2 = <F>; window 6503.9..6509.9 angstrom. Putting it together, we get 2.69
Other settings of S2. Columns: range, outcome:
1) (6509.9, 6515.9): 3.23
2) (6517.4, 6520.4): 2.83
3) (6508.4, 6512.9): 2.92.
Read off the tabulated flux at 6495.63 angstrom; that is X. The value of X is 2.88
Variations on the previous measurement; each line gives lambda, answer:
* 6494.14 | 2.66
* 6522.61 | 2.76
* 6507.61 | 2.75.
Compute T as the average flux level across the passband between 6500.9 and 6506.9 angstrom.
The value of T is 2.74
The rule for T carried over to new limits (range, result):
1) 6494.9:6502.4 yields 2.71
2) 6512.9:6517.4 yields 3.16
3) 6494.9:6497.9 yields 2.74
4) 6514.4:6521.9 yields 2.8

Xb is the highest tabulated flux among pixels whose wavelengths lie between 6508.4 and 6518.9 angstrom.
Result 4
